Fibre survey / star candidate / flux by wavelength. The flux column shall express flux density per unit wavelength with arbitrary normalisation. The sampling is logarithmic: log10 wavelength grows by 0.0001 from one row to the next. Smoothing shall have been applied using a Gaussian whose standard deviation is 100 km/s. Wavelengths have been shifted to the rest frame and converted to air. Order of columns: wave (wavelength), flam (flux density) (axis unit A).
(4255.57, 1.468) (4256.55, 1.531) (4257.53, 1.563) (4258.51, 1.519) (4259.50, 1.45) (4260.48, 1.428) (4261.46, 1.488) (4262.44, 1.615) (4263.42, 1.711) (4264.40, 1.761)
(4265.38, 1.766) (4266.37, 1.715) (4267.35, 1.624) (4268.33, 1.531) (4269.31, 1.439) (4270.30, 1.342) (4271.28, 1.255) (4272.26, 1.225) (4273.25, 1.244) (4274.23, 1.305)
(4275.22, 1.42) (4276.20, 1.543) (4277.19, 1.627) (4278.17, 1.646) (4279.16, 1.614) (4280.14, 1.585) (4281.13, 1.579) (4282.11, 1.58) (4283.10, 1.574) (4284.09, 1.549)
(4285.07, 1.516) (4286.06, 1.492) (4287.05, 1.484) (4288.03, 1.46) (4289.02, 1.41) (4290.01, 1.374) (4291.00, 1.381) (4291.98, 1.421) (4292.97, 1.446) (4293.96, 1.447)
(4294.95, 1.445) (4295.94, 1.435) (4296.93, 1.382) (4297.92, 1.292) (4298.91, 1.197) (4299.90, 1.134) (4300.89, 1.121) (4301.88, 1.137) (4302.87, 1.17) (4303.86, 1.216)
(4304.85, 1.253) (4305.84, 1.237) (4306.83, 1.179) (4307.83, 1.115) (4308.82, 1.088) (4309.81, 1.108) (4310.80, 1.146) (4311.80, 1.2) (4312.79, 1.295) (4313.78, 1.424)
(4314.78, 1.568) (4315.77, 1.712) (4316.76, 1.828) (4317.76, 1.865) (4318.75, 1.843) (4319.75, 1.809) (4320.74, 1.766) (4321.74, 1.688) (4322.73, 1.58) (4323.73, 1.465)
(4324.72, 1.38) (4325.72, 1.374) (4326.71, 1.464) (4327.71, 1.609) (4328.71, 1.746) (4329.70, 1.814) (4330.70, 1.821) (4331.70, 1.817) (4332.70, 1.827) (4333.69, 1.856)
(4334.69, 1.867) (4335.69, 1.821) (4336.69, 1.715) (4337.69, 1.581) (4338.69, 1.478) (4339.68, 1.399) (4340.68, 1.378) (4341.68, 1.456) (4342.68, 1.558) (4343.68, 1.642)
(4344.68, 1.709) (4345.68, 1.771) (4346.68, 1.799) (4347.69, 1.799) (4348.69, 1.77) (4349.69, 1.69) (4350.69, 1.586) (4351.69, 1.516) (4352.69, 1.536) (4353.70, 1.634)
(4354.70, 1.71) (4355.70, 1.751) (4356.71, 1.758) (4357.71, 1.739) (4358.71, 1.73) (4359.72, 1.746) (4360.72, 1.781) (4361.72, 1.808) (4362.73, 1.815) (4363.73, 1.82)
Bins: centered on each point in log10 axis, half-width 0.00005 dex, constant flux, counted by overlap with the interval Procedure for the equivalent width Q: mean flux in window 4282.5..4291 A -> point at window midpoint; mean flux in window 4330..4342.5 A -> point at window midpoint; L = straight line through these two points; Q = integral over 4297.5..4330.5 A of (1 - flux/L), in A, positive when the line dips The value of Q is 3.4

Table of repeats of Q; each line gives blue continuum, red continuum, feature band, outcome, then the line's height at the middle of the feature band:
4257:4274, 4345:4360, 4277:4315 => 5.0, 1.57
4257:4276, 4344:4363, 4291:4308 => 3.2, 1.58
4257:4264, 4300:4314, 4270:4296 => -1.8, 1.37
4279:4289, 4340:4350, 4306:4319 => 1.6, 1.59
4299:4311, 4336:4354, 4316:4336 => -4.5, 1.4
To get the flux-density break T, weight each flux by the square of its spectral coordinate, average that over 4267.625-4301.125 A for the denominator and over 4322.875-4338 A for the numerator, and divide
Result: 1.20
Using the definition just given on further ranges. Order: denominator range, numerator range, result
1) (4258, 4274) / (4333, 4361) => 1.15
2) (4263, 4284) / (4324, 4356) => 1.11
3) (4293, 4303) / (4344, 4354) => 1.34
